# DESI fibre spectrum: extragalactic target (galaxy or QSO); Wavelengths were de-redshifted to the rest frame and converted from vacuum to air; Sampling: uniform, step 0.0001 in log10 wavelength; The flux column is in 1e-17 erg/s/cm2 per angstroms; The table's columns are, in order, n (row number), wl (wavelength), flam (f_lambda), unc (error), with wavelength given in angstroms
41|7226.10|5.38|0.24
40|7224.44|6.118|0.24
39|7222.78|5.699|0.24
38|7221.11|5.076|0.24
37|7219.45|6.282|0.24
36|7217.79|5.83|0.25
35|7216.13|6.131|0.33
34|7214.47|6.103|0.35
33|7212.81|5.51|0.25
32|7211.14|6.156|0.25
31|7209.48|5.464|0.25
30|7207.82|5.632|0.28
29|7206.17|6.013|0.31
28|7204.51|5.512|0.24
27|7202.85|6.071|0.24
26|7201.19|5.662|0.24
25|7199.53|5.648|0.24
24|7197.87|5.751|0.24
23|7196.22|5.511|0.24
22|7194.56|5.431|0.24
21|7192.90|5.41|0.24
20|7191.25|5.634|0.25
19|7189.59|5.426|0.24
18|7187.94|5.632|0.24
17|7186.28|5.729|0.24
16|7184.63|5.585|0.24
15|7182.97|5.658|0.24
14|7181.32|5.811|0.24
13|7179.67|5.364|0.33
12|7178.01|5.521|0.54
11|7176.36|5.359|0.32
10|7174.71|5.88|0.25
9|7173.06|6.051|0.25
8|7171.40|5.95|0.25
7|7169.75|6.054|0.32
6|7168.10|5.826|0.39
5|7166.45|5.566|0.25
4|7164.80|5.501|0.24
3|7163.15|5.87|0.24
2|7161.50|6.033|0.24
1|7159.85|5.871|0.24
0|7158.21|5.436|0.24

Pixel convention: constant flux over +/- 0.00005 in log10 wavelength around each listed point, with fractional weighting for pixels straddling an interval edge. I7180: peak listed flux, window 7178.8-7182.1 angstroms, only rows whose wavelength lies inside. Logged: 5.811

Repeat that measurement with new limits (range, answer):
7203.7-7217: 6.156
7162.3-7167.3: 5.87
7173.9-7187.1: 5.88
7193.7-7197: 5.511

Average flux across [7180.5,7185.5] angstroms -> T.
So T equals 5.69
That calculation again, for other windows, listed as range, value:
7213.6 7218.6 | 6.02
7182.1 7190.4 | 5.61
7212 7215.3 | 5.81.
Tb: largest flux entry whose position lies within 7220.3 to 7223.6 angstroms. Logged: 5.699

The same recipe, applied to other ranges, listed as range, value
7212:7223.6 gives 6.282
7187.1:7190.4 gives 5.632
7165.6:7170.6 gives 6.054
